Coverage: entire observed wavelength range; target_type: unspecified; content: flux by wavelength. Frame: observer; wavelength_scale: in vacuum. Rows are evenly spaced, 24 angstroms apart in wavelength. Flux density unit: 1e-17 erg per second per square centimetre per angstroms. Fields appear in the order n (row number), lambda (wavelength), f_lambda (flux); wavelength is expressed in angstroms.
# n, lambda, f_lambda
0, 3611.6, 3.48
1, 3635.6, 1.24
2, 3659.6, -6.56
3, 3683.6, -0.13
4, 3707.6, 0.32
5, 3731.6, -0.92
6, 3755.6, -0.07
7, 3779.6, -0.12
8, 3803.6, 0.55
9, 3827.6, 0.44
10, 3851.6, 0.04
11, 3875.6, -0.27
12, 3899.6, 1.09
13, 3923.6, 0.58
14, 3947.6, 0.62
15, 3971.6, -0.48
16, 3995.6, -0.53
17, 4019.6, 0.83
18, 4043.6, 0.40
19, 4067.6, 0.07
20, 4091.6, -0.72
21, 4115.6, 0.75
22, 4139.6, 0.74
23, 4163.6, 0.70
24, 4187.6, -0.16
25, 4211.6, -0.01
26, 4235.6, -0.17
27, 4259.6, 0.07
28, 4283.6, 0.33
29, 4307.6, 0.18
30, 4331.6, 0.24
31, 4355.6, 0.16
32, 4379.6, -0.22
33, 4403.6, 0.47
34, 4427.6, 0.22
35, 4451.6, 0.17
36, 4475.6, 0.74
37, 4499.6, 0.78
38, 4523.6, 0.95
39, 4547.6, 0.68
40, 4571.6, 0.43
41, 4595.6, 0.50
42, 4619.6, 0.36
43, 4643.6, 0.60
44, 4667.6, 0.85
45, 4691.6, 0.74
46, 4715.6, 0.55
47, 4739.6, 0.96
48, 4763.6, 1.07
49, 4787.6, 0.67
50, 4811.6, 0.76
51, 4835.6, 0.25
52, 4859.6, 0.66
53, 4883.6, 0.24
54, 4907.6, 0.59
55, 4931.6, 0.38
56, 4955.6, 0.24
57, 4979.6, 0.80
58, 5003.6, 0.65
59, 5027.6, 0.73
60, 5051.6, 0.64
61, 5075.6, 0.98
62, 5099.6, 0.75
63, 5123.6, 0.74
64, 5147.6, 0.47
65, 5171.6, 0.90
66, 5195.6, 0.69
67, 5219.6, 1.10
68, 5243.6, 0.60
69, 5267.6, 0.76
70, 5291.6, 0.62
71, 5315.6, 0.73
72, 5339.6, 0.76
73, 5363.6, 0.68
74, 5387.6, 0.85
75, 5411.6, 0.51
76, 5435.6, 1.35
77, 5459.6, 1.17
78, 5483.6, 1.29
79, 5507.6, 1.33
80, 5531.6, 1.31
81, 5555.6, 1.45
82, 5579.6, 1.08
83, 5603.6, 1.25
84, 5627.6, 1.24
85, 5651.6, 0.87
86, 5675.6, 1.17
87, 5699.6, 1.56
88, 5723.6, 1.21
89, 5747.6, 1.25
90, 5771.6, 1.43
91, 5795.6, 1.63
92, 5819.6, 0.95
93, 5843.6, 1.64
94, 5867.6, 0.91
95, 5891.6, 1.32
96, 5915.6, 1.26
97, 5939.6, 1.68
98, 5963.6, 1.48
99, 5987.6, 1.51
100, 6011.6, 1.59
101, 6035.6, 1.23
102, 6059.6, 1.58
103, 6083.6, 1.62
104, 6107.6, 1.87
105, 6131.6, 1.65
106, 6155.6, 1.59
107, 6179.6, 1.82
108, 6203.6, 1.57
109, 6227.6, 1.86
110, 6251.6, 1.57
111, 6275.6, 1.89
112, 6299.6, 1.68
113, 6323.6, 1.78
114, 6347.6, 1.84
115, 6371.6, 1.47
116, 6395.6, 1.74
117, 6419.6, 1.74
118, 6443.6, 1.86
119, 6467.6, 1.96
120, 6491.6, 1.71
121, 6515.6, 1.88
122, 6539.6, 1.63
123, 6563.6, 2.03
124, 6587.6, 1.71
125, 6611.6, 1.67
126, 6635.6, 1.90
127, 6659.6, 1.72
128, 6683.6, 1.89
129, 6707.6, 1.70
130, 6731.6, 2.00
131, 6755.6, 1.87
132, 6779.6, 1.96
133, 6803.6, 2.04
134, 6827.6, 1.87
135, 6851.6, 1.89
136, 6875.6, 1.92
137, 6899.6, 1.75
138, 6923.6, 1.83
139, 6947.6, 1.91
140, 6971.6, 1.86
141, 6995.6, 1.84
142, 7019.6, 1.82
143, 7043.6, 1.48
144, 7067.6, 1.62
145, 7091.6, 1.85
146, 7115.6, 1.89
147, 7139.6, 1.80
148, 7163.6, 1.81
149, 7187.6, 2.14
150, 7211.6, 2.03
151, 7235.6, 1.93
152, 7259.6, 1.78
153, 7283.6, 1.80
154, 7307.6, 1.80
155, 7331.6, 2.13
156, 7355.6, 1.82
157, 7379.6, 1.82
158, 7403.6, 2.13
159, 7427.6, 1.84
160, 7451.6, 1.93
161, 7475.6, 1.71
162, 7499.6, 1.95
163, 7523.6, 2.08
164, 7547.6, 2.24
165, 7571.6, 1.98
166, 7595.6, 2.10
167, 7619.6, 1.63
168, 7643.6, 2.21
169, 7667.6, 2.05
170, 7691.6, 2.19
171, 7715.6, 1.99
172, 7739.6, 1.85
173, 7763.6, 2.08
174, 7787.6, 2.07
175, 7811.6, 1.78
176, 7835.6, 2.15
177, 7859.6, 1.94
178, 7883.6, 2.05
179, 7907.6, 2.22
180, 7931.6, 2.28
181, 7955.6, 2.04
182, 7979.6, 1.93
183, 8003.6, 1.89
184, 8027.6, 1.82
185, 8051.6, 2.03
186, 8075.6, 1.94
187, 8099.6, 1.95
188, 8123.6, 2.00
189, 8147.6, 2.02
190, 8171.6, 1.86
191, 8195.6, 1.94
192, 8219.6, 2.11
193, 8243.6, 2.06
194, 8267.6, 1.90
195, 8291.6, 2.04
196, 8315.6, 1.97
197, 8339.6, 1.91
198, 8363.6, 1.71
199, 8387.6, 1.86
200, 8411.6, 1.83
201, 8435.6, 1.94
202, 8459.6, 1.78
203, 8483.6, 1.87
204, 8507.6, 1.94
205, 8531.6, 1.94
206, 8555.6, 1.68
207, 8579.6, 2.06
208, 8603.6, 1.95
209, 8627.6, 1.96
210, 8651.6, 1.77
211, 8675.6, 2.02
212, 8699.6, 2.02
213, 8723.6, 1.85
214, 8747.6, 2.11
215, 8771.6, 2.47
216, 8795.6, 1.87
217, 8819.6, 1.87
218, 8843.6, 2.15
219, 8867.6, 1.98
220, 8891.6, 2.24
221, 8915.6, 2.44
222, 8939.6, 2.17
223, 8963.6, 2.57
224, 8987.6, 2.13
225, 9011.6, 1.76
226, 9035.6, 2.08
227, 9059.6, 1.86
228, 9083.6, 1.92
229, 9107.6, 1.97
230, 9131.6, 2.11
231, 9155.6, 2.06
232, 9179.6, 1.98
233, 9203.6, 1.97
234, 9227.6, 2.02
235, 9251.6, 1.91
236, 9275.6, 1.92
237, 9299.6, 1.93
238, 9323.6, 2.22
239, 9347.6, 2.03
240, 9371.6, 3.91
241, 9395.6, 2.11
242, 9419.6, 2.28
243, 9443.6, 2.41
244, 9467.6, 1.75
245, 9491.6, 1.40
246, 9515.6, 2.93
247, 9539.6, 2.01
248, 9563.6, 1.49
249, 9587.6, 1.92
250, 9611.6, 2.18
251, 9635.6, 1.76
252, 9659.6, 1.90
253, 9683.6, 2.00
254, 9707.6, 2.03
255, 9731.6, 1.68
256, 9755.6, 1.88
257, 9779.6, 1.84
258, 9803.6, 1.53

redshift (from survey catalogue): 0.36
